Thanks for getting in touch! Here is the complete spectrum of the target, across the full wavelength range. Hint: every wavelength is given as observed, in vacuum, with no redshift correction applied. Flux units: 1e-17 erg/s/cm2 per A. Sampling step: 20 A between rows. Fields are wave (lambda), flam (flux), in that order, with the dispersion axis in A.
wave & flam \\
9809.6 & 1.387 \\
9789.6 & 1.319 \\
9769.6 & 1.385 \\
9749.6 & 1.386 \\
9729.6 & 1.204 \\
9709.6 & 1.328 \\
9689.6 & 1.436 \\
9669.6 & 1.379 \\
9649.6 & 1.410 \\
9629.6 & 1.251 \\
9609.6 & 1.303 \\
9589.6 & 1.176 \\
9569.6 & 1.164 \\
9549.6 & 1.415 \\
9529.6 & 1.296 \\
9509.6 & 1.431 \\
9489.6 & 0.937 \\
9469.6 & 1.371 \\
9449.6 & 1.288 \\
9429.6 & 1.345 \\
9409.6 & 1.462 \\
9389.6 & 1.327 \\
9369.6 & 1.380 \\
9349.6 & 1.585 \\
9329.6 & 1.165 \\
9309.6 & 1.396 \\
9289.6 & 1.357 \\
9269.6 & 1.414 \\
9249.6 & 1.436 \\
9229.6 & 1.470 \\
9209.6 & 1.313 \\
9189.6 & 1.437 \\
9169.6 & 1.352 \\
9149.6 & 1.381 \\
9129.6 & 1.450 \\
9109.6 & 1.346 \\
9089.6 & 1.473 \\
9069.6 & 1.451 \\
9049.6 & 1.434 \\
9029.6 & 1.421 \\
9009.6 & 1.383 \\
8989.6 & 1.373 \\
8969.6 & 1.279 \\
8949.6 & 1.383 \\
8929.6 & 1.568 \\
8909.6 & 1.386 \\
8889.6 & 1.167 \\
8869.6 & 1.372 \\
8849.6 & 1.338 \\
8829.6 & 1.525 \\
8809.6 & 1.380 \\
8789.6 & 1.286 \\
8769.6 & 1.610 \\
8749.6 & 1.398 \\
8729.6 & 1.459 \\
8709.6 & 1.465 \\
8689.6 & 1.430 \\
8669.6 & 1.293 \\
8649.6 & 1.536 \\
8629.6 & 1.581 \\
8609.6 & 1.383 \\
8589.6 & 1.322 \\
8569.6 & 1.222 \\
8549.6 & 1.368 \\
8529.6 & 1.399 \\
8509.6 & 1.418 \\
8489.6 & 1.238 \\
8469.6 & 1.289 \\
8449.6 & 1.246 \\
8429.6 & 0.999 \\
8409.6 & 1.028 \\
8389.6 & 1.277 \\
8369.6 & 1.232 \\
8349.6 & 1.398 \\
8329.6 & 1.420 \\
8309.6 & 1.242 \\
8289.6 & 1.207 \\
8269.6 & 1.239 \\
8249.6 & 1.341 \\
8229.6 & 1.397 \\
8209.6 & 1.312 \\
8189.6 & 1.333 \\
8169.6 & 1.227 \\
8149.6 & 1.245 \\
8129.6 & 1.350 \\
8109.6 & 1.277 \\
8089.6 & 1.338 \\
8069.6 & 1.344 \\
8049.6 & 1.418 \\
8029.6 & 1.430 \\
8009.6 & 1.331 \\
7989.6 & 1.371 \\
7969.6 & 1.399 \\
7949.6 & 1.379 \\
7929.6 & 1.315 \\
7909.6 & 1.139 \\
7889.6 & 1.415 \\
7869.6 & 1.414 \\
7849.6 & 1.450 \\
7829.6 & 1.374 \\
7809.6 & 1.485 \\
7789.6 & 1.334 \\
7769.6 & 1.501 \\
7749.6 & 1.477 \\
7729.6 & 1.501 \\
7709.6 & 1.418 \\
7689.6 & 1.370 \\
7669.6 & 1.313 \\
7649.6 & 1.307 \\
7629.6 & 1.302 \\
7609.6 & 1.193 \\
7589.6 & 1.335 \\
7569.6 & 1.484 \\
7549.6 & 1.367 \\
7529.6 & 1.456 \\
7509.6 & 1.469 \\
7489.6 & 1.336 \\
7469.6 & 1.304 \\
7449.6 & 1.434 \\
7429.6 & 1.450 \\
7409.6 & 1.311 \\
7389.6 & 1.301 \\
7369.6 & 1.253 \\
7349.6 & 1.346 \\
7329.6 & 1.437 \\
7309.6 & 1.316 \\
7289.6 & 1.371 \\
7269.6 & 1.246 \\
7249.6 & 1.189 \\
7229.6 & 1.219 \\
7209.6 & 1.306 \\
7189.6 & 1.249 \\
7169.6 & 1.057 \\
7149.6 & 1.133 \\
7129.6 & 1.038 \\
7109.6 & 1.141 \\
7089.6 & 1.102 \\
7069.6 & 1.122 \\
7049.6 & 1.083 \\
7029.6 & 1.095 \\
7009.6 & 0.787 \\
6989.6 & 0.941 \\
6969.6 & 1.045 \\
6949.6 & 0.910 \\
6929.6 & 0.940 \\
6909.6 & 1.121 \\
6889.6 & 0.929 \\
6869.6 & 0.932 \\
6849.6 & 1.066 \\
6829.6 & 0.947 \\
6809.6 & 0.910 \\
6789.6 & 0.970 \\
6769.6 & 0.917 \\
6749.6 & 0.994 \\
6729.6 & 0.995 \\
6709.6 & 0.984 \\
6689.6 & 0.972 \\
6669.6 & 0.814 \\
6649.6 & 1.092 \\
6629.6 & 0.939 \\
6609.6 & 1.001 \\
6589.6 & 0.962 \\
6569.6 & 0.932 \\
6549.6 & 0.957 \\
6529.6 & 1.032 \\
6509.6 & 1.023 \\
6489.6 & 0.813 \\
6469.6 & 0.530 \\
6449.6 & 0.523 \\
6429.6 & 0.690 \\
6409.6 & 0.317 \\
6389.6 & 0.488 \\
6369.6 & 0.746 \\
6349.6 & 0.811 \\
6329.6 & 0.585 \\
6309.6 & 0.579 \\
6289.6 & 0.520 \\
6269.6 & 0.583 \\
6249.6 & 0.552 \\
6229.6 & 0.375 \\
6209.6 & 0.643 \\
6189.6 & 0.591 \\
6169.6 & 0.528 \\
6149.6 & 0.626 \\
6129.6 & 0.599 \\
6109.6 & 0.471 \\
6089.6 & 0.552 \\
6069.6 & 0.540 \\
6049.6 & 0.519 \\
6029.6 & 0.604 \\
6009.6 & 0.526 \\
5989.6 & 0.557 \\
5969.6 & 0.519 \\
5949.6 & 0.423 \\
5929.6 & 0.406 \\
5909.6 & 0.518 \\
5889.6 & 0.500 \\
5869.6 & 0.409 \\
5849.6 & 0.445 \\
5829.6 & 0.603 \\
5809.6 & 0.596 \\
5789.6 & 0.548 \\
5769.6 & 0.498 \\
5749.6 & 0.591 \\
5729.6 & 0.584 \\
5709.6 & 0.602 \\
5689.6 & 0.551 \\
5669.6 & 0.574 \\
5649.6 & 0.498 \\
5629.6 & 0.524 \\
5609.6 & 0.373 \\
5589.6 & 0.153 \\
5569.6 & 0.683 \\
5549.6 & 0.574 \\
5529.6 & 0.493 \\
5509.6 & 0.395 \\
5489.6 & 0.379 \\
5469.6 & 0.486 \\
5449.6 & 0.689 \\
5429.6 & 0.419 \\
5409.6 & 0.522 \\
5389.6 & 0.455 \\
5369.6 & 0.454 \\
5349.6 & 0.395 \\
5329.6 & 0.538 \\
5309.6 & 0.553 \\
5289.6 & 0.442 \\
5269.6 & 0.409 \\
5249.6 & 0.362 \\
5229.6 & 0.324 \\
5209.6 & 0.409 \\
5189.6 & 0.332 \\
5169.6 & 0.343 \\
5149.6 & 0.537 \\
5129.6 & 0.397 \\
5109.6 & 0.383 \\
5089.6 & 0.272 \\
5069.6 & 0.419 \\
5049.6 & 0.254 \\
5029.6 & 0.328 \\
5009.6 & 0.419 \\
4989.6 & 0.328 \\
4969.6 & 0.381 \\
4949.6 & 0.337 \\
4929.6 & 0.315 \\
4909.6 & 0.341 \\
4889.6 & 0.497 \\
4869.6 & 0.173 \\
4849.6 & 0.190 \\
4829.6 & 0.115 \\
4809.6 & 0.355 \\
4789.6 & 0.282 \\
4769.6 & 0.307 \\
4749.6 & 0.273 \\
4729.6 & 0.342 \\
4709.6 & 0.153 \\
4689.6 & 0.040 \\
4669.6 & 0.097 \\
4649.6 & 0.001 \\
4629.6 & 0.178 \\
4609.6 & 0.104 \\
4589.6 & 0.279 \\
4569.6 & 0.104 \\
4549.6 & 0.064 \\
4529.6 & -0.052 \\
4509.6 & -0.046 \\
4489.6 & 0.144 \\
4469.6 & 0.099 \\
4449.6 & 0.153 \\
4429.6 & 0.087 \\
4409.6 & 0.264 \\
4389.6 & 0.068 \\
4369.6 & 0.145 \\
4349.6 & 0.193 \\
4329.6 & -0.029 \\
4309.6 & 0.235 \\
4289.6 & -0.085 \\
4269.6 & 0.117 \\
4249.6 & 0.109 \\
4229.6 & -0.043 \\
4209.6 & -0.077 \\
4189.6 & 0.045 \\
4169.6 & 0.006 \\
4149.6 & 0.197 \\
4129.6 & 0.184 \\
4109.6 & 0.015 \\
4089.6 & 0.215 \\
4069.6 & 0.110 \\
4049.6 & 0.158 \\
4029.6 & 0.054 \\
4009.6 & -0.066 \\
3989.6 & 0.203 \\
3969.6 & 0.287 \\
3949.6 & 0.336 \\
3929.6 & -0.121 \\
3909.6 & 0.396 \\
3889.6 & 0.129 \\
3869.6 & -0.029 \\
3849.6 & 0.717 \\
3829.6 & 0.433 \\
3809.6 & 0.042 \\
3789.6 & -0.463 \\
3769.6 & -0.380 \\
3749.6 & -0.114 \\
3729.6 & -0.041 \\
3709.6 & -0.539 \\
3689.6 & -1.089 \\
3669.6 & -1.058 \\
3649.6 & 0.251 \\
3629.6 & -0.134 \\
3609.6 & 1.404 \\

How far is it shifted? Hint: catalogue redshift 0.627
